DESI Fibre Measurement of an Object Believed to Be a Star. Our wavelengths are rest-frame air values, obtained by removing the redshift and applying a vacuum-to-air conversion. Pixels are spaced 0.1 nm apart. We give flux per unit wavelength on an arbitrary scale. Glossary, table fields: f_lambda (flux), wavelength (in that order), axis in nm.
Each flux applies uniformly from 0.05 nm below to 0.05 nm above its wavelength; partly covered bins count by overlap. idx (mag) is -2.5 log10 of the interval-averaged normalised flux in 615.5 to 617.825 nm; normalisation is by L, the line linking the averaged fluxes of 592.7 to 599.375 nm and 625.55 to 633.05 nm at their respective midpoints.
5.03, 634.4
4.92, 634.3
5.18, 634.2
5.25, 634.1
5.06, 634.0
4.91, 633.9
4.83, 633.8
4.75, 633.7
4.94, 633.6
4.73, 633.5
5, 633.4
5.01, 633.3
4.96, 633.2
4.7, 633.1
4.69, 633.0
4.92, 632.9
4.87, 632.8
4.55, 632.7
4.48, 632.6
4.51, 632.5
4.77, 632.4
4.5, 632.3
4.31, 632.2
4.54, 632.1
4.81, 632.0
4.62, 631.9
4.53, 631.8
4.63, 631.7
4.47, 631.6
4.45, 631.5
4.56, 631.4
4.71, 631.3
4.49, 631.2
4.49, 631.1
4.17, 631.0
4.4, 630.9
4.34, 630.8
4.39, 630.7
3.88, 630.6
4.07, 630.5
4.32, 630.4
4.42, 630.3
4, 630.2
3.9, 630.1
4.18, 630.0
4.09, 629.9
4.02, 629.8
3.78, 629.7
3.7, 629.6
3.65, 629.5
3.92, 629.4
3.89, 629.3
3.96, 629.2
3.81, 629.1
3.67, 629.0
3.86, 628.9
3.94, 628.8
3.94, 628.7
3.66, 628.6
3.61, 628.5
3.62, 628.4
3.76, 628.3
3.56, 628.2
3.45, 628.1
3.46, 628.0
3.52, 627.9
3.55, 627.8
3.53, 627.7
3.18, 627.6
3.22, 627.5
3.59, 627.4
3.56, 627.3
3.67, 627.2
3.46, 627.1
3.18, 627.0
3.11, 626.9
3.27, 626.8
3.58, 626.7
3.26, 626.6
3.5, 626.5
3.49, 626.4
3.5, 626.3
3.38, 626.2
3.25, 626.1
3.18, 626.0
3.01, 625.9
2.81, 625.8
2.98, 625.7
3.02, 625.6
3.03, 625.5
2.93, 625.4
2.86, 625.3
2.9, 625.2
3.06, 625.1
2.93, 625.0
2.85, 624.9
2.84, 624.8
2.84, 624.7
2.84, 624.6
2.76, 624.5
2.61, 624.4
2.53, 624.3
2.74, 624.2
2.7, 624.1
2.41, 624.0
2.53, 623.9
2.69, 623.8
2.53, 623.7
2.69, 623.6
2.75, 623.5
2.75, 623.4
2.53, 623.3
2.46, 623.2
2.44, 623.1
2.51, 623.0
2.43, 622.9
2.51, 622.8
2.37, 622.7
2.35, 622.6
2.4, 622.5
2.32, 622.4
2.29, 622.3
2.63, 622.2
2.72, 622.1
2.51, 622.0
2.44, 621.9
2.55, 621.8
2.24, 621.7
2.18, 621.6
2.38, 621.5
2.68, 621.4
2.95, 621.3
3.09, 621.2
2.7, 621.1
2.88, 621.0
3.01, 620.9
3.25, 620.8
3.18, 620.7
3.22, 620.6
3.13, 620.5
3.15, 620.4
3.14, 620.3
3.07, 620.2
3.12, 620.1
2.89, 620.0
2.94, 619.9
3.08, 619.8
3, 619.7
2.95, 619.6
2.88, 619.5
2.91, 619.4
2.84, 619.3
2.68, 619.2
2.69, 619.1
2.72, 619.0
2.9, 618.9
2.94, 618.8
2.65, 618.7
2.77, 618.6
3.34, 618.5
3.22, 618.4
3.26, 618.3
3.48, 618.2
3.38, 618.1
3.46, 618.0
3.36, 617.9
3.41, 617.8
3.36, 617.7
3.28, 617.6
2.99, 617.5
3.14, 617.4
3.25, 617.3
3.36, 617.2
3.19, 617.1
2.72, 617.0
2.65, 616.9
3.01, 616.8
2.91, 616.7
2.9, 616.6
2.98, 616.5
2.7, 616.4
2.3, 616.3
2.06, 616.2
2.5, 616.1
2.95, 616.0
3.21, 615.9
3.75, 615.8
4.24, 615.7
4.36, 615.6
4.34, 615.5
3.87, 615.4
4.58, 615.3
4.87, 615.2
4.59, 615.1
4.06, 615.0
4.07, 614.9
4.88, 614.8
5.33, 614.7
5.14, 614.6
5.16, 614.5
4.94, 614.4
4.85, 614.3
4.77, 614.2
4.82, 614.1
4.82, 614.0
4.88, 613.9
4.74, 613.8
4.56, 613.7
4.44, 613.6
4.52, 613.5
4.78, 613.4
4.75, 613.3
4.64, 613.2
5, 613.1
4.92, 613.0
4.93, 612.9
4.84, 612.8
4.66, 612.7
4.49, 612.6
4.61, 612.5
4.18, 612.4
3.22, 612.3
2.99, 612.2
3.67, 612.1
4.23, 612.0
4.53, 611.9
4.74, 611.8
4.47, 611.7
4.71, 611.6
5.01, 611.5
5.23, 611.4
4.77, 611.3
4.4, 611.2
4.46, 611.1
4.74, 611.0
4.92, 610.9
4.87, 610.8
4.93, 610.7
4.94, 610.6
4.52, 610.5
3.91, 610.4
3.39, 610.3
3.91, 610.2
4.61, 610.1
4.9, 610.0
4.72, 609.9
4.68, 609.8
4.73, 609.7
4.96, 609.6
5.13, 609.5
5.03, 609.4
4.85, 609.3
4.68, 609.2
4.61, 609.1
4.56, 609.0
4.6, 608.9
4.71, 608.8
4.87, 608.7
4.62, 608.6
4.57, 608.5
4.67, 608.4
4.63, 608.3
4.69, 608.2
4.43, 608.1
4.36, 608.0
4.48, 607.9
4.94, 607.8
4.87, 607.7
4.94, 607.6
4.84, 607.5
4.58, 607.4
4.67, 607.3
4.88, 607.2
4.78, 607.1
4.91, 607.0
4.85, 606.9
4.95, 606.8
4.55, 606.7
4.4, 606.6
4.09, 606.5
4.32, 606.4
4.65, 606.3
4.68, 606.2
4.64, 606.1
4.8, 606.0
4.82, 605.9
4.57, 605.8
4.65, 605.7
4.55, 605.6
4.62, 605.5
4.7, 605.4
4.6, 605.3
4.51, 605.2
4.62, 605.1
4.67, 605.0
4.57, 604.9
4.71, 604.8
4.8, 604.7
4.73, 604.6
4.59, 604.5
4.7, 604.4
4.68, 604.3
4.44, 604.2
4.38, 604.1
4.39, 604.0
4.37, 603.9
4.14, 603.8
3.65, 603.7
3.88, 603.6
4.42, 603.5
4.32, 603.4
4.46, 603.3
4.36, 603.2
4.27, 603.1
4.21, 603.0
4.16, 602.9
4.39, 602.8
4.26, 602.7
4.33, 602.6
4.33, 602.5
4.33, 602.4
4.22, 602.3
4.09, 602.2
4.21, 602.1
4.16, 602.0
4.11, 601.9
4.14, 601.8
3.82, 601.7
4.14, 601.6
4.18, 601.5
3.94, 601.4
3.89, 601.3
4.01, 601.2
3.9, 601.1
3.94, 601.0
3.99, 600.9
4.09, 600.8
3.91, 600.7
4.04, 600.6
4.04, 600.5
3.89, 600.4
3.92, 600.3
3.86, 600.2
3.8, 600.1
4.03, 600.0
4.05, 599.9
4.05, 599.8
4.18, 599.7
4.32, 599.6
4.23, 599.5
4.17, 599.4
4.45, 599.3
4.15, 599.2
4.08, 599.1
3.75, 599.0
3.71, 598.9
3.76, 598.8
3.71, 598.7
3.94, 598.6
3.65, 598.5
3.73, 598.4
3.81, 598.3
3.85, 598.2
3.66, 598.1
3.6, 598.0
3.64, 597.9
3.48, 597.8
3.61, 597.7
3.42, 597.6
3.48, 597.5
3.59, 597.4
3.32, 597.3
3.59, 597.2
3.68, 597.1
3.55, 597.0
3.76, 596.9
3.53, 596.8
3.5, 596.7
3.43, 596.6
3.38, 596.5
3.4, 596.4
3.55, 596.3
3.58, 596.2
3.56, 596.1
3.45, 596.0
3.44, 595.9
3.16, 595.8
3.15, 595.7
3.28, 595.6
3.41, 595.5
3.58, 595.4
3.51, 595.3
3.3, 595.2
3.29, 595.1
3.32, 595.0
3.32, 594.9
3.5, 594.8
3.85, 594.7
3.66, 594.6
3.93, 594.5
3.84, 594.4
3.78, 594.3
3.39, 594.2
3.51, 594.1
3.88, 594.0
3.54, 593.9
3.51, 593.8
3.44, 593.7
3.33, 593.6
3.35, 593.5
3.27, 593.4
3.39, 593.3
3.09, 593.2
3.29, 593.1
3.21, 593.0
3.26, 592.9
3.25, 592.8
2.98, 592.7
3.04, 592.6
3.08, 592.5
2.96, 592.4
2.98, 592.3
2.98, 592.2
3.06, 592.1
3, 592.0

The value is 0.21 mag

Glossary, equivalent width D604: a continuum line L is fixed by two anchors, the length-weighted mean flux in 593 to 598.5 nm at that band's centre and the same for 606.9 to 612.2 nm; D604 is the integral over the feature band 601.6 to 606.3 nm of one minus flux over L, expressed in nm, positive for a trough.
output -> -0.26 nm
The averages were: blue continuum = 3.51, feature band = 4.41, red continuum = 4.64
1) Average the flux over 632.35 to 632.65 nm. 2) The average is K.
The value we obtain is 4.59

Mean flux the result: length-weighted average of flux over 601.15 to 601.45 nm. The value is 3.95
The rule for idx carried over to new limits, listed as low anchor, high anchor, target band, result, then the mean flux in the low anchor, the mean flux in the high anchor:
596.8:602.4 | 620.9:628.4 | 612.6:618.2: -0.20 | 3.9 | 2.92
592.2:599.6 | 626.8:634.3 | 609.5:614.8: -0.20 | 3.53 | 4.19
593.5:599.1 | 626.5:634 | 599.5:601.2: -0.11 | 3.56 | 4.12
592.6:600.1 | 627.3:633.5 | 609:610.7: -0.20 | 3.6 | 4.16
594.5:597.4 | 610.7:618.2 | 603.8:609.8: -0.21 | 3.48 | 4.09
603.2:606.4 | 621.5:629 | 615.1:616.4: 0.04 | 4.52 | 2.99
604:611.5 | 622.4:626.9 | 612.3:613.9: -0.14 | 4.65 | 2.84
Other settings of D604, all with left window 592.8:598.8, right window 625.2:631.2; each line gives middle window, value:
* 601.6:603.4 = -0.35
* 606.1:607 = -0.26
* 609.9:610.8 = -0.22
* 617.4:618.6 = 0.10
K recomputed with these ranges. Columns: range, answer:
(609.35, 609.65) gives 5.04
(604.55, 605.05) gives 4.7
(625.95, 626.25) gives 3.27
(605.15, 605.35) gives 4.56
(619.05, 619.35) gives 2.74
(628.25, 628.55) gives 3.66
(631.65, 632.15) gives 4.63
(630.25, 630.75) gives 4.22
